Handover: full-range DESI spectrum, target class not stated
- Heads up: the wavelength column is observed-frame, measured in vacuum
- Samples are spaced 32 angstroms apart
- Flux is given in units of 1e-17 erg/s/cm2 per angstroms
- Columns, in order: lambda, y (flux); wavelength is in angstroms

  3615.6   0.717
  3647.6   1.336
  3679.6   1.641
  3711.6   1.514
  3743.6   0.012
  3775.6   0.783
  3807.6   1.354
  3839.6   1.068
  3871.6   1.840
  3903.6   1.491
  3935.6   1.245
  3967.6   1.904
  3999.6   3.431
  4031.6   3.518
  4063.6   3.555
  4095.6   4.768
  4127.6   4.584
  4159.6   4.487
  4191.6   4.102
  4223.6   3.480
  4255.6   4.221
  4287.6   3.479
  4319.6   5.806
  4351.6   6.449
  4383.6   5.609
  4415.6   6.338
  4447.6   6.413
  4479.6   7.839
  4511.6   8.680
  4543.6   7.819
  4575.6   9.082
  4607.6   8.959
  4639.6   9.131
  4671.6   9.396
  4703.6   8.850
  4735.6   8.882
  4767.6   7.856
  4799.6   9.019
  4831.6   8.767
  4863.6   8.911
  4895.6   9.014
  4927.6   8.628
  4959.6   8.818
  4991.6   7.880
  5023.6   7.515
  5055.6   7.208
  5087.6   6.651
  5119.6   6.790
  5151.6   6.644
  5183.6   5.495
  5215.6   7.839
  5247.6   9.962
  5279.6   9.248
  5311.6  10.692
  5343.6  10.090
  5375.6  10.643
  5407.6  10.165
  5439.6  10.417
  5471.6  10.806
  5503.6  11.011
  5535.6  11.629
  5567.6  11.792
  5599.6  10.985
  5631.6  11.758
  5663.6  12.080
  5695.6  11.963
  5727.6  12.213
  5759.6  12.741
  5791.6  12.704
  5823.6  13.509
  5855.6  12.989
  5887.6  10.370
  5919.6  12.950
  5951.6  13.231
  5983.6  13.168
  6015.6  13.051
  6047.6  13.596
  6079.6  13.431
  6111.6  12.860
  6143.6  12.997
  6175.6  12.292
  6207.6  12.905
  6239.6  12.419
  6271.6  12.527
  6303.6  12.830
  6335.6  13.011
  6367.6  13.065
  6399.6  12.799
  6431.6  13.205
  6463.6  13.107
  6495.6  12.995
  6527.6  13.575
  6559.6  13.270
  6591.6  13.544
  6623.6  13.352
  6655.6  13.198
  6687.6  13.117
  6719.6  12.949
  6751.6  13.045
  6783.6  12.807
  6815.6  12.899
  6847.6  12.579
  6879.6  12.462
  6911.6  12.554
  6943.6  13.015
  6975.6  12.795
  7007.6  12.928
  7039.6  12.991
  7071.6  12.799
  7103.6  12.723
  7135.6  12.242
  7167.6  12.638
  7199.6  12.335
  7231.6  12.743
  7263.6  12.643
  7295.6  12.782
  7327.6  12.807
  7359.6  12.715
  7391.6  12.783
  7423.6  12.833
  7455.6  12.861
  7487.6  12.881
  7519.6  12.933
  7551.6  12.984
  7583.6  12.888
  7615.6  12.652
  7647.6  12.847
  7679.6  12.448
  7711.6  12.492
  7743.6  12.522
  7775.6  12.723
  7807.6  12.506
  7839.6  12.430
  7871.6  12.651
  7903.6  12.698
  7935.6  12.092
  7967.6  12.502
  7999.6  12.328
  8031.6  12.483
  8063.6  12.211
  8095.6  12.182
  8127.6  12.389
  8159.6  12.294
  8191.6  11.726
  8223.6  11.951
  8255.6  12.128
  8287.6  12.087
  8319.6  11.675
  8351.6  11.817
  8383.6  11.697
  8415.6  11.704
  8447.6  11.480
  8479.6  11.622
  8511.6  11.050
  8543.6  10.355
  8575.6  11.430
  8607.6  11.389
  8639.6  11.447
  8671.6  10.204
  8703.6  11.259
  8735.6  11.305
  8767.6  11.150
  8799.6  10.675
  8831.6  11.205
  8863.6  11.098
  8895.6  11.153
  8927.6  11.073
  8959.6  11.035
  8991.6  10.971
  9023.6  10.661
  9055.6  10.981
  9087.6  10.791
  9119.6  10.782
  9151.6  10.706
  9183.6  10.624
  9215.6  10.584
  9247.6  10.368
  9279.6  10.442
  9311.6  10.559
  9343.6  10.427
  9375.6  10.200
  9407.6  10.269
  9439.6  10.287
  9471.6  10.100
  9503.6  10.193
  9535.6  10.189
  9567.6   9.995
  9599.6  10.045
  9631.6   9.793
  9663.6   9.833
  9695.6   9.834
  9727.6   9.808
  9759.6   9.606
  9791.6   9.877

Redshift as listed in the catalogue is 0.00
